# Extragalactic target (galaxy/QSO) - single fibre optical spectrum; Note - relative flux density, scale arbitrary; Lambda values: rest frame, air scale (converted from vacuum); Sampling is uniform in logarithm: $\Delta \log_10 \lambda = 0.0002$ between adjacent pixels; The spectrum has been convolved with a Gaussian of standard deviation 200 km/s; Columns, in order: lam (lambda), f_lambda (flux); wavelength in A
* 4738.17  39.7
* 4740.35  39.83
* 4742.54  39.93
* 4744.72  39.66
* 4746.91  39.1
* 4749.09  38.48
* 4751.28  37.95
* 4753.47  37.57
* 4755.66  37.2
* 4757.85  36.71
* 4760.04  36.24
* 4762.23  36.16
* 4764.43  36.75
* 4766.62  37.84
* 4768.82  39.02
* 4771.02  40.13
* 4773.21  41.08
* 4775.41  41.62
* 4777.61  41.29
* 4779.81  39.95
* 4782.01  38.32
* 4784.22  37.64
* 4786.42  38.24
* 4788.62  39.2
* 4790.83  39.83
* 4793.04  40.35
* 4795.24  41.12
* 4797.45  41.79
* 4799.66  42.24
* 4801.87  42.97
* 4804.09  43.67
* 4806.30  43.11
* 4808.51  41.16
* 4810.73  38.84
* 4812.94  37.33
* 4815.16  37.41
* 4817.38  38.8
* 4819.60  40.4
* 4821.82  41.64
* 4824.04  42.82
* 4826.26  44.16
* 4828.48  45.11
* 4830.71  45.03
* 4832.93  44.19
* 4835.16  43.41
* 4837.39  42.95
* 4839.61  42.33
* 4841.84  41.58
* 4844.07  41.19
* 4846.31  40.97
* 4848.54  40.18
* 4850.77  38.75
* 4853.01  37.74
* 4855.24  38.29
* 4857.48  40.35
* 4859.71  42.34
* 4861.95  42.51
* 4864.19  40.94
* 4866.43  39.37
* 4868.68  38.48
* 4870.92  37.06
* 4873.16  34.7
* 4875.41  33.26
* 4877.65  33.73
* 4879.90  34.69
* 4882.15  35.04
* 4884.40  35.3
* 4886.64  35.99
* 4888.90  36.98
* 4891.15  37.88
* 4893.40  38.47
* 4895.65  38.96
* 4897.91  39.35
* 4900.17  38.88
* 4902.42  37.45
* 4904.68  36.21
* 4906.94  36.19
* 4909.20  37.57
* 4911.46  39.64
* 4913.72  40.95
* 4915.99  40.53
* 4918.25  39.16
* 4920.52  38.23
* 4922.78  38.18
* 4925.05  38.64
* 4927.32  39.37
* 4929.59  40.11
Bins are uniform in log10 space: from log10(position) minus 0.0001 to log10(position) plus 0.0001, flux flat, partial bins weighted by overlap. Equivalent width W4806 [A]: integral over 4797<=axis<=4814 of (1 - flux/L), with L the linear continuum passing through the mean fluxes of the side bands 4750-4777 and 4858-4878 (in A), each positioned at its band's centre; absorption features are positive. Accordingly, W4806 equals -1.4 A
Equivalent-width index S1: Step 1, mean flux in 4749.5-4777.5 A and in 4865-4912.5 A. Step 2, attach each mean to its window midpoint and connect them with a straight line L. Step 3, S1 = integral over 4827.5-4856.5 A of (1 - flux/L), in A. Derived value -3.2 A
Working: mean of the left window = 38.3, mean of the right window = 36.9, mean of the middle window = 41.6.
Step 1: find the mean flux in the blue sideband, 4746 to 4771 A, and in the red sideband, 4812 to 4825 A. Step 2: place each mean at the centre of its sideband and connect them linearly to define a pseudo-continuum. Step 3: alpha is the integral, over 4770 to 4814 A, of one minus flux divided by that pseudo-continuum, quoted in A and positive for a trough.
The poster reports -1.9 A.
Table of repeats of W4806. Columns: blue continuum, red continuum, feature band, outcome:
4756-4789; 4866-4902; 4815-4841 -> -3.3 A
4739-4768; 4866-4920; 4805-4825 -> -1.3 A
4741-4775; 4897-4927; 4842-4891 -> 0.6 A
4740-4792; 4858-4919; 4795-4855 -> -5.0 A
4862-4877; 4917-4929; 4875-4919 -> 1.0 A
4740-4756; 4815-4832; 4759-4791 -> 0.9 A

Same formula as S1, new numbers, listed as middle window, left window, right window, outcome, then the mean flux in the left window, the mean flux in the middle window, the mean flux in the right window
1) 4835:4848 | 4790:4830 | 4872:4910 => -0.8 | 41.3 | 41.9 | 36.5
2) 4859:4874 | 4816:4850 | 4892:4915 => 0.4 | 42.2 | 39.3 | 38.4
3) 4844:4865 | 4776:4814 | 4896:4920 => -0.4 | 40.4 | 40.3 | 38.6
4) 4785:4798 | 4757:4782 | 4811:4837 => 0.0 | 38.8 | 40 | 41.8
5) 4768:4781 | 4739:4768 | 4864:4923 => -0.9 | 38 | 40.5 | 37.5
